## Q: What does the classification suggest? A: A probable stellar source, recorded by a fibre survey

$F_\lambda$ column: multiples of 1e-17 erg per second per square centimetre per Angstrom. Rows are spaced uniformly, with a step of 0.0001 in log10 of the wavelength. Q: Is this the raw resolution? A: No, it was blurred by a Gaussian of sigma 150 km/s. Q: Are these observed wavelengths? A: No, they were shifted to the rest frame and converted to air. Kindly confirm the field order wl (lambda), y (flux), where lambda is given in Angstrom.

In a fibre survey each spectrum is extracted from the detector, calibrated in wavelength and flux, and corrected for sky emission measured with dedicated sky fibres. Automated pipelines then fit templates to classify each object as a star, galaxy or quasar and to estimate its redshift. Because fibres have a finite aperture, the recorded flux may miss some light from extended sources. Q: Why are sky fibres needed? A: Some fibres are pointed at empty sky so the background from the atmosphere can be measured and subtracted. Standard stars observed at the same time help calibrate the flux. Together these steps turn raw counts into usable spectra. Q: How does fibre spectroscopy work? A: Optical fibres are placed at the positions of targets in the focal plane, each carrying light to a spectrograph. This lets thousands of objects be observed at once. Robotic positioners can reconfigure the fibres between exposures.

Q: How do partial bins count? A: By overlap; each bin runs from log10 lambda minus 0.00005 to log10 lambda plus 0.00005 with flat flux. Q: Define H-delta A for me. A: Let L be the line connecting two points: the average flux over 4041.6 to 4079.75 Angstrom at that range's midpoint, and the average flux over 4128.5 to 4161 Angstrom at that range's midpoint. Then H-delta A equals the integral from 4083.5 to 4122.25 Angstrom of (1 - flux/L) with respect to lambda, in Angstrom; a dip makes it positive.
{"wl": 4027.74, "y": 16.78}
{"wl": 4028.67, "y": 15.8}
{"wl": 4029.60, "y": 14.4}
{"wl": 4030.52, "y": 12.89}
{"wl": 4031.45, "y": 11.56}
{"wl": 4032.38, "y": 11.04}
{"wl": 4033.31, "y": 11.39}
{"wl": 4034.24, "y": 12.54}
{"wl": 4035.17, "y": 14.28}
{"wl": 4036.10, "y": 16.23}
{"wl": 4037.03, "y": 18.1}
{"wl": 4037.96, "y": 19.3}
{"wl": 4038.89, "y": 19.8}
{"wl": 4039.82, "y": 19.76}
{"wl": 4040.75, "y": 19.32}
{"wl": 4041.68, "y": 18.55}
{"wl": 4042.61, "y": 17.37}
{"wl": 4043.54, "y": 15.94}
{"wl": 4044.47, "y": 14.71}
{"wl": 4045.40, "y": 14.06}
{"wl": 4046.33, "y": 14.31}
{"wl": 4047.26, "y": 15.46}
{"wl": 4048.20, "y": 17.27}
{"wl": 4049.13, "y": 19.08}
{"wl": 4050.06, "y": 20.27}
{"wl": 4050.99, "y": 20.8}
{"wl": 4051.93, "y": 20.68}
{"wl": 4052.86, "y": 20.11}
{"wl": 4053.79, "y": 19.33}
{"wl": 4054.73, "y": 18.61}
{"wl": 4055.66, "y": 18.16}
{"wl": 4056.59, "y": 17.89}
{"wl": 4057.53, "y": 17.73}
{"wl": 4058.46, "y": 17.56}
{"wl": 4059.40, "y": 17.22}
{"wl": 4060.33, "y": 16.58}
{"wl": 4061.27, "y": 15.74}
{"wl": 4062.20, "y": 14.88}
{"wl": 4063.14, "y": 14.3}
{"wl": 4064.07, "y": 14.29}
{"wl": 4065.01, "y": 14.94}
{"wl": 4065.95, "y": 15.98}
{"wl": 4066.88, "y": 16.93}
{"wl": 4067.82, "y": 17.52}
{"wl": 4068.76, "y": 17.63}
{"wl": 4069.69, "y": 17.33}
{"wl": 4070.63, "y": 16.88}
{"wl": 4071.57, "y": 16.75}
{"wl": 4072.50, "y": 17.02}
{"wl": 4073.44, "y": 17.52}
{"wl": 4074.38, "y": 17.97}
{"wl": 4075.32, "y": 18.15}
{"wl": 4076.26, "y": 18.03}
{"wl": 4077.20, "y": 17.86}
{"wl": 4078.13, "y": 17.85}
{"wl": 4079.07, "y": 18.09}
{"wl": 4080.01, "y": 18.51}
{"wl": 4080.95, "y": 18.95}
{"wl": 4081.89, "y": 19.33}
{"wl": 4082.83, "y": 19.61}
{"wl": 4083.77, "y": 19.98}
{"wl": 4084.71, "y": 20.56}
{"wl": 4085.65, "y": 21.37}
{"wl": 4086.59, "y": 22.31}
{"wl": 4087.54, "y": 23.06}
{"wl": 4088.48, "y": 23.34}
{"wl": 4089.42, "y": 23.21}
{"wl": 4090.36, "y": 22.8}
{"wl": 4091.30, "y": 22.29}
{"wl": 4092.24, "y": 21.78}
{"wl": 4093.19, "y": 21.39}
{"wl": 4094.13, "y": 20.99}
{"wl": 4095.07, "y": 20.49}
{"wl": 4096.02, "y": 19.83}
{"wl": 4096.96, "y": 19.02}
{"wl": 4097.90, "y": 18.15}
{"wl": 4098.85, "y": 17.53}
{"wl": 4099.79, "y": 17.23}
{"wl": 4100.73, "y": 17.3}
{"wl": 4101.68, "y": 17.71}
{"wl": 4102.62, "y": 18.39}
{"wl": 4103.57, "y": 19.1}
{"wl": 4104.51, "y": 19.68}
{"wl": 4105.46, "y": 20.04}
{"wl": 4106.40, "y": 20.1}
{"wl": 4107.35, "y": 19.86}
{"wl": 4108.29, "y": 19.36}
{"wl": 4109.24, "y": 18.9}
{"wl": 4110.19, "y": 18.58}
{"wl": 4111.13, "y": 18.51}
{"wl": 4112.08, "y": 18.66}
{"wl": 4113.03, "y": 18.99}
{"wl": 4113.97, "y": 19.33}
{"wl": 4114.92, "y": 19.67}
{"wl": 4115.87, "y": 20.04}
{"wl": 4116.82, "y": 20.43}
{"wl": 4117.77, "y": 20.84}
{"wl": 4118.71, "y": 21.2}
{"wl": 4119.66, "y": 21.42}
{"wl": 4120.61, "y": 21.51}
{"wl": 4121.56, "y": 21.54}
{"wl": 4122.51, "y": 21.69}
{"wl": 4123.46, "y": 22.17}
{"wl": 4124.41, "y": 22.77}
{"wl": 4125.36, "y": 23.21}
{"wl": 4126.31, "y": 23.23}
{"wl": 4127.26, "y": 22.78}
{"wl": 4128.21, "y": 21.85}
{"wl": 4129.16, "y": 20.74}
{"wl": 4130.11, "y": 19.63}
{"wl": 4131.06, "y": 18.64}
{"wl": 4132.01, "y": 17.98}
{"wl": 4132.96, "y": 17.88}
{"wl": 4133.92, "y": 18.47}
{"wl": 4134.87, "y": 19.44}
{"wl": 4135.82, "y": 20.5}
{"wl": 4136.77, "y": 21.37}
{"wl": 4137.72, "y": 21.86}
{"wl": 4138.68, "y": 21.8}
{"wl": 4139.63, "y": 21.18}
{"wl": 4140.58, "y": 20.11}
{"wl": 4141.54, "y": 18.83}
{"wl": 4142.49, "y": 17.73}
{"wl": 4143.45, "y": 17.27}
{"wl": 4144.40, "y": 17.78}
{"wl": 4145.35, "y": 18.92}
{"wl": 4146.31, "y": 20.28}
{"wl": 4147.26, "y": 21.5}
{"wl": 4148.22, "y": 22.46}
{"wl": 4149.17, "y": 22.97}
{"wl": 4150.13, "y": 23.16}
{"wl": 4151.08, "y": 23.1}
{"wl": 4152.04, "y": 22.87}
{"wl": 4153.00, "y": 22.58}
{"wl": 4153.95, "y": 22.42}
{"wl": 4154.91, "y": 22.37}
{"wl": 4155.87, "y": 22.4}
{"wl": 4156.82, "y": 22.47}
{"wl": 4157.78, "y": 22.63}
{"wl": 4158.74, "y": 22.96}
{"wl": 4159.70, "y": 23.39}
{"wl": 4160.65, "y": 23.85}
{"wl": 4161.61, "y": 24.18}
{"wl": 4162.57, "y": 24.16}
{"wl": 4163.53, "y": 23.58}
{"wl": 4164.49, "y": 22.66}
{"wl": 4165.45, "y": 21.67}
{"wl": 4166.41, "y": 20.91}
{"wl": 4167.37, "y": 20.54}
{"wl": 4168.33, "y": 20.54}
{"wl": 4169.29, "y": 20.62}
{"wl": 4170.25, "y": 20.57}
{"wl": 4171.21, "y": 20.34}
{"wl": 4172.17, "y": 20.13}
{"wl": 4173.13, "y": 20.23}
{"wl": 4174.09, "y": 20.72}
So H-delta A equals -2.2 Angstrom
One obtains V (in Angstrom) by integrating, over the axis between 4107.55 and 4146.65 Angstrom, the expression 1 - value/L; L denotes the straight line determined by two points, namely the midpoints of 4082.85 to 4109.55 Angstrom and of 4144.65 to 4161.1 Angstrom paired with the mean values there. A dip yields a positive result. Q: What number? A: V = 2.1 Angstrom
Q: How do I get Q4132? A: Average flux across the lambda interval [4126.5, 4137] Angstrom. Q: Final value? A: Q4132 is 20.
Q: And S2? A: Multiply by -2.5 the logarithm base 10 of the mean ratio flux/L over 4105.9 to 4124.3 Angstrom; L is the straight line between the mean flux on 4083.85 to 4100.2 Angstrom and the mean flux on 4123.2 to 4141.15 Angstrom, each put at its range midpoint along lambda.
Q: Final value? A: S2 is 0.03 mag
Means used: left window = 20.9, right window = 20.8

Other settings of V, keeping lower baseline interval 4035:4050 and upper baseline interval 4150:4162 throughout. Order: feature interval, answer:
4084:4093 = -1.2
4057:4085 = 2.0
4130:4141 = 1.0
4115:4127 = -0.2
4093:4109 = 0.8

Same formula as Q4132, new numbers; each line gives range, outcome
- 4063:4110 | 19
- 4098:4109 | 18.7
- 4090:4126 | 20.1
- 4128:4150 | 20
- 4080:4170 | 20.8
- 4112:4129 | 21.2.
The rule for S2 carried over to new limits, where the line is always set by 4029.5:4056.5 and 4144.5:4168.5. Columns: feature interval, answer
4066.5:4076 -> 0.048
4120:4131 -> -0.051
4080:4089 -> -0.110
